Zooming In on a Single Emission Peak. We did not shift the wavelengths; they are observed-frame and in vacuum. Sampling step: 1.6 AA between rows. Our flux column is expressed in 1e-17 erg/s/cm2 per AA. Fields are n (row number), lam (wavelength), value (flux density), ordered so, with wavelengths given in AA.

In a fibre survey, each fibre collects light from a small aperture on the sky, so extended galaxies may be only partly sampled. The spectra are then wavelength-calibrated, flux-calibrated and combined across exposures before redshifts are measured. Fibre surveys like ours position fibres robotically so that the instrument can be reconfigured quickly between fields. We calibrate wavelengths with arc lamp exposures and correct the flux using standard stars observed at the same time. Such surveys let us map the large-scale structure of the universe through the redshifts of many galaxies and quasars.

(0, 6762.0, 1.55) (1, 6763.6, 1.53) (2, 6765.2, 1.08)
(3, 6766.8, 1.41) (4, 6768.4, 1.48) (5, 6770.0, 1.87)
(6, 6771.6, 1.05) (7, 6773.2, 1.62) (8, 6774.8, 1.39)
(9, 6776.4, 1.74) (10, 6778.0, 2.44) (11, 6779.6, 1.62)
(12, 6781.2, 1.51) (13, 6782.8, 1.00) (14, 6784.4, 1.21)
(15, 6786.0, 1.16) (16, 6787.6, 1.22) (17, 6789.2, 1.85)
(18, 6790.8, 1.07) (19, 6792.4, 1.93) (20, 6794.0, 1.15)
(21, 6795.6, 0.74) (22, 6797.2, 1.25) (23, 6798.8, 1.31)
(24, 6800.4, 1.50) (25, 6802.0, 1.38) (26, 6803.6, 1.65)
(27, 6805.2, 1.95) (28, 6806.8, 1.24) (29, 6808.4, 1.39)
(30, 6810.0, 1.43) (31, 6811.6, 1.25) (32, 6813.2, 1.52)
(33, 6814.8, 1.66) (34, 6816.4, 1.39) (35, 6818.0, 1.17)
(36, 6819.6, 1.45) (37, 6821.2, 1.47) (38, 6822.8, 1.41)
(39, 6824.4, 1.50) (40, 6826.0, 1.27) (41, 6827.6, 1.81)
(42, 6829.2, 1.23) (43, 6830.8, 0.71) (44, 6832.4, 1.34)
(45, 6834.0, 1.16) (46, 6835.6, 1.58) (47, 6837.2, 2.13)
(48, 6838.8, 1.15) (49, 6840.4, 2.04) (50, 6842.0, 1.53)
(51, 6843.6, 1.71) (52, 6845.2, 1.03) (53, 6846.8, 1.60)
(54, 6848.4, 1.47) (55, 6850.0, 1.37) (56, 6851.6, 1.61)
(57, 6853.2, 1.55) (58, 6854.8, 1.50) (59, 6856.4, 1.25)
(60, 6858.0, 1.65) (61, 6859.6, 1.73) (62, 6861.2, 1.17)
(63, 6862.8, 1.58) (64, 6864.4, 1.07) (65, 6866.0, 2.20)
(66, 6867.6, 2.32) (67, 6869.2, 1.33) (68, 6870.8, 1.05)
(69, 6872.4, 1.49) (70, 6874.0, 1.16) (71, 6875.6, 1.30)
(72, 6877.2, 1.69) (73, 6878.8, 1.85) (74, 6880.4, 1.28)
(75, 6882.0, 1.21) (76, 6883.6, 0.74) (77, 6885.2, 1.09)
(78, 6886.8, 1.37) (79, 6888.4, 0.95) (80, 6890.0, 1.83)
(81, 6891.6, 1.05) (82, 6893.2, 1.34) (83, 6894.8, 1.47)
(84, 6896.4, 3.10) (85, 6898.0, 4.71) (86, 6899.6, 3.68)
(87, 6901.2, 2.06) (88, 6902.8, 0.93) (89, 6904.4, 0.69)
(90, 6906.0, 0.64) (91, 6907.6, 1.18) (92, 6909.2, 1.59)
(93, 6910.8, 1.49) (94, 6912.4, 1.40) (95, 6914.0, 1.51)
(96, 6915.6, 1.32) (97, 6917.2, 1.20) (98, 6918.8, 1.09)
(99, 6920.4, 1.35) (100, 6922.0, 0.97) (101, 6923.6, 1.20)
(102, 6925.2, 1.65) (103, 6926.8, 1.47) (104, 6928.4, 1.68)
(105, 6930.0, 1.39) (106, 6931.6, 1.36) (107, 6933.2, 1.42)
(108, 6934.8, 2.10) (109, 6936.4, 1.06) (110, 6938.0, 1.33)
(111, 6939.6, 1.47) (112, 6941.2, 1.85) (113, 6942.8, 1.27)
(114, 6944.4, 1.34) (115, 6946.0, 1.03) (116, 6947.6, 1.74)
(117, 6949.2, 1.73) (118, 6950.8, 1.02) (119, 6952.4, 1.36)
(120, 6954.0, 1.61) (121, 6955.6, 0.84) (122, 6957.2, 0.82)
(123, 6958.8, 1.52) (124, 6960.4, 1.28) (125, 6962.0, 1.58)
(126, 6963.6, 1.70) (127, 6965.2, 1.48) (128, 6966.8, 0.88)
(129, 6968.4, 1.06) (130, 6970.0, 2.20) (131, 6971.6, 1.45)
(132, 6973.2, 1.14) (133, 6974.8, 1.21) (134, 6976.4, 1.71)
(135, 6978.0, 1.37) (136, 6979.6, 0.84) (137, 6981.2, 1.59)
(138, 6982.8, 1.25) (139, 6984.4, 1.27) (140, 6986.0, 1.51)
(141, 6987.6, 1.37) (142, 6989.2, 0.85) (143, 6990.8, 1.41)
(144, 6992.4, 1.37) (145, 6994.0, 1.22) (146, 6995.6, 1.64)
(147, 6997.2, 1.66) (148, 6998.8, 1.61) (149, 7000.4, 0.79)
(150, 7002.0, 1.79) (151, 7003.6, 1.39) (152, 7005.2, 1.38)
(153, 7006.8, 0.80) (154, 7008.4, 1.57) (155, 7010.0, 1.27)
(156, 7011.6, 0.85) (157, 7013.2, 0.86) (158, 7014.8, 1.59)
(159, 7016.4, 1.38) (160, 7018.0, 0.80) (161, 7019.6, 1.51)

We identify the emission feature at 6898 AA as H-beta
